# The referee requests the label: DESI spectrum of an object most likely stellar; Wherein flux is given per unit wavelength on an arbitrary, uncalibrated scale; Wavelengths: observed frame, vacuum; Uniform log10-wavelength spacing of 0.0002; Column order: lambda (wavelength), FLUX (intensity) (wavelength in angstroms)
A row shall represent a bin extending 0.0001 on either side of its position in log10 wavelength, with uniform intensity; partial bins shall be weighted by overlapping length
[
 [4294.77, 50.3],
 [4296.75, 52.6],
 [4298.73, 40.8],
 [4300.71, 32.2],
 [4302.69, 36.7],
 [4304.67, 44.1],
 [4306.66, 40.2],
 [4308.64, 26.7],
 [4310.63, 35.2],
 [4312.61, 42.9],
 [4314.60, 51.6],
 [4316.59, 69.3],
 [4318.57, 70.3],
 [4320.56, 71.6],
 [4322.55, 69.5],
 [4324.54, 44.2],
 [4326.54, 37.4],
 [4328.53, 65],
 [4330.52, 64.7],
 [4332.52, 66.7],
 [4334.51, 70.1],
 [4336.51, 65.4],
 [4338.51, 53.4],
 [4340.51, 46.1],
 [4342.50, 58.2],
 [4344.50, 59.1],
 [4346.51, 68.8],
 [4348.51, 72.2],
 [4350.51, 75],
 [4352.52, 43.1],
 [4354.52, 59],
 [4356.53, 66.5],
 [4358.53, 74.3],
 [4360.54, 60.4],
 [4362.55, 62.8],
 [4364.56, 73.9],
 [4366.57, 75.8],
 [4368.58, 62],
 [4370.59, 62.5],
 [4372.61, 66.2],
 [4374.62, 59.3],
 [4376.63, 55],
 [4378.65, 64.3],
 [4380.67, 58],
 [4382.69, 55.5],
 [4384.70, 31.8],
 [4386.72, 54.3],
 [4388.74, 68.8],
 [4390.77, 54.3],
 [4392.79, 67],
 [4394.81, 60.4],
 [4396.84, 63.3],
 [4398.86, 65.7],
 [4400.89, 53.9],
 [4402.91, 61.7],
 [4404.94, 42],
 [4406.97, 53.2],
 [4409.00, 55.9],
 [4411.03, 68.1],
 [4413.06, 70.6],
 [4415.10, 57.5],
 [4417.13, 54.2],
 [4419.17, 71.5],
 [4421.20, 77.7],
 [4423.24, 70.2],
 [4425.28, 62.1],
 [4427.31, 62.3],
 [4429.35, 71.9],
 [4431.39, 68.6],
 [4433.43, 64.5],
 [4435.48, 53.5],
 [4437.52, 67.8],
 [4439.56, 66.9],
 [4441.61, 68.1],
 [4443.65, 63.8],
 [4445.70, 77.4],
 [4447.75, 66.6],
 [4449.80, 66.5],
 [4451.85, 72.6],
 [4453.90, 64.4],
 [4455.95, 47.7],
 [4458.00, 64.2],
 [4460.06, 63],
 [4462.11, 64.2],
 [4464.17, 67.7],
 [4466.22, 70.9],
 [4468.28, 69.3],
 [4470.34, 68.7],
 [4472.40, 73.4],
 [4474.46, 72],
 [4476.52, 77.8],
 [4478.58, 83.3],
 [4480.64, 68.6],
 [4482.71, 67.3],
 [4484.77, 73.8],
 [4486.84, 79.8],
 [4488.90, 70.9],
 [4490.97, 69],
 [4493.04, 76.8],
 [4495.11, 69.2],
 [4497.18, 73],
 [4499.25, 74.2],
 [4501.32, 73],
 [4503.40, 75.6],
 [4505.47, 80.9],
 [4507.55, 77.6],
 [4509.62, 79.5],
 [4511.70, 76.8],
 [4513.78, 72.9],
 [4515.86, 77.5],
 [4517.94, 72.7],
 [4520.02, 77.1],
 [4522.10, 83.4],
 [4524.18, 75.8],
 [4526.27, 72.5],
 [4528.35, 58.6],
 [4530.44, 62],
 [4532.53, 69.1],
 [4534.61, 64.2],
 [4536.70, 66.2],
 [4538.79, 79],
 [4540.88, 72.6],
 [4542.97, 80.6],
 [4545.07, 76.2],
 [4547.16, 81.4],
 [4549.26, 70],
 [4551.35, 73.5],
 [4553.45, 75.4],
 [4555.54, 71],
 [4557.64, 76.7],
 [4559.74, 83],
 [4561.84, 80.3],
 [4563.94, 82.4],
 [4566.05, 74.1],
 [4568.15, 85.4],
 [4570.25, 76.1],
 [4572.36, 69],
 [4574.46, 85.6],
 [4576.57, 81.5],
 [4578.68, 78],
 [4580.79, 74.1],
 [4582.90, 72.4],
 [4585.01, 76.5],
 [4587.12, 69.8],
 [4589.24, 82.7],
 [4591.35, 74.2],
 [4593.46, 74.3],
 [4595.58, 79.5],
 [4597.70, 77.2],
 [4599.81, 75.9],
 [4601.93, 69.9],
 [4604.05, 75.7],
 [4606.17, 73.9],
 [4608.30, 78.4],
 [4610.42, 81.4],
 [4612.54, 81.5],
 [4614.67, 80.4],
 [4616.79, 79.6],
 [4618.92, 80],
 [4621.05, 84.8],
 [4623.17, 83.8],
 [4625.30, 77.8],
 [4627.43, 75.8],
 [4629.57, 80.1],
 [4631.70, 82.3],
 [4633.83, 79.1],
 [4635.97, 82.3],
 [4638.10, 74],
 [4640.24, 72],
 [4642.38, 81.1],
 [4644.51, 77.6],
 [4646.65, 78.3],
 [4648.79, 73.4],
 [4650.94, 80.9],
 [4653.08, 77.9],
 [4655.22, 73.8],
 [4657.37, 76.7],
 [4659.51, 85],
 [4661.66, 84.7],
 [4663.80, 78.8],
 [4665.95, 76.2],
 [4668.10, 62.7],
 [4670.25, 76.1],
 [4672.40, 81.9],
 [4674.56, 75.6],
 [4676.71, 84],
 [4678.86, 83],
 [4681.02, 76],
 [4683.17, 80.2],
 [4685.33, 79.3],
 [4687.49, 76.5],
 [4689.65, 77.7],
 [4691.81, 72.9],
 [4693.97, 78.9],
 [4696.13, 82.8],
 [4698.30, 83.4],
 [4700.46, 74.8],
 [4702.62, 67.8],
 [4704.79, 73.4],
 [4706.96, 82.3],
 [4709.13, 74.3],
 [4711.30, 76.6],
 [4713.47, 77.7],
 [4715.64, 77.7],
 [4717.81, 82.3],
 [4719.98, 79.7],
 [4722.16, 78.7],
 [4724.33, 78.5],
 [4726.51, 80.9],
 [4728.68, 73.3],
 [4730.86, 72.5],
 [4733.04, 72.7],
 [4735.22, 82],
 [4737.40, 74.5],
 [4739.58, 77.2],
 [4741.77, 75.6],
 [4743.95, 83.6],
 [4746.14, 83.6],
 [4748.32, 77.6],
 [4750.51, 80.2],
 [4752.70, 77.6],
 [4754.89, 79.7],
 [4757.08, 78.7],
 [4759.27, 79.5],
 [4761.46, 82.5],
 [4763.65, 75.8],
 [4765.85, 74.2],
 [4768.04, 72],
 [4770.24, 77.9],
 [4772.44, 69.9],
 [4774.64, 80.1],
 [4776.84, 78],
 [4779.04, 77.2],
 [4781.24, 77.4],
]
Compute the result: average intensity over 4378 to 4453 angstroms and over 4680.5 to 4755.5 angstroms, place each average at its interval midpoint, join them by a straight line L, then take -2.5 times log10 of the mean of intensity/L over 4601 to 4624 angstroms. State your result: -0.094 mag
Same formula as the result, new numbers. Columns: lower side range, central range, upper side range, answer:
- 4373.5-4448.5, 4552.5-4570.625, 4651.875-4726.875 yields -0.11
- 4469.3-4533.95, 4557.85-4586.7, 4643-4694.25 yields -0.04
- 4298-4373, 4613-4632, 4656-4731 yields -0.09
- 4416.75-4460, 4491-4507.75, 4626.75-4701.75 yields -0.08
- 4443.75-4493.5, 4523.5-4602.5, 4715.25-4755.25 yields -0.03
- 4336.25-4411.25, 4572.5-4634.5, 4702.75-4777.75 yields -0.10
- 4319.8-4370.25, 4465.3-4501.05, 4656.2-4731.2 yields -0.06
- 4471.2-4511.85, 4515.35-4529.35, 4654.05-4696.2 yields 0.02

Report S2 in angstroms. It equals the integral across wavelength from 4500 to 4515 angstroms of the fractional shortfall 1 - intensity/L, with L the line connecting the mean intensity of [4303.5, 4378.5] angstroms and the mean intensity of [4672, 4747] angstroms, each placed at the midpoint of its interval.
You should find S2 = -2.0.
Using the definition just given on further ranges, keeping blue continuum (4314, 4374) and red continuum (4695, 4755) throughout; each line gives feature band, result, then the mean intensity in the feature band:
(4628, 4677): -1.9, 77.9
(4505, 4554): -2.6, 73.9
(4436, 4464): 0.7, 65.5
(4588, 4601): -0.8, 77.1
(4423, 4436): 0.3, 64.8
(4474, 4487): -1.2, 74.4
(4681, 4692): -0.2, 77.6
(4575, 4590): -0.9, 76.6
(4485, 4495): -0.7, 73.6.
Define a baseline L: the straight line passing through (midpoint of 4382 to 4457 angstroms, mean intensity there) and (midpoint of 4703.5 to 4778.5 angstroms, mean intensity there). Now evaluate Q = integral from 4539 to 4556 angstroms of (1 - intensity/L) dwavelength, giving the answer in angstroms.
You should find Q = -1.7 angstroms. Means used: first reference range 62.3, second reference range 77.6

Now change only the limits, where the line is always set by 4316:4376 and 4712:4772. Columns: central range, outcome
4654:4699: -1.7 angstroms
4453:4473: 0.7 angstroms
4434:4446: 0.2 angstroms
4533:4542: 0.0 angstroms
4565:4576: -1.0 angstroms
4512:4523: -1.1 angstroms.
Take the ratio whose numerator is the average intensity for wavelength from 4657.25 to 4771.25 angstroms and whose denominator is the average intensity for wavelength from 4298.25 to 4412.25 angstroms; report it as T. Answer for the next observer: 1.35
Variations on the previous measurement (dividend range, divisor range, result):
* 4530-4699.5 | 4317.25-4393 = 1.26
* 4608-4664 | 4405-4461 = 1.23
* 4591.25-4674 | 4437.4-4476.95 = 1.15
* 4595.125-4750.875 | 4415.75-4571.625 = 1.09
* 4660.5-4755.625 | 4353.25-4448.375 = 1.24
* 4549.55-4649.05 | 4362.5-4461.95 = 1.24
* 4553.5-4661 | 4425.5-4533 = 1.11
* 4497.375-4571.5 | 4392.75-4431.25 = 1.20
